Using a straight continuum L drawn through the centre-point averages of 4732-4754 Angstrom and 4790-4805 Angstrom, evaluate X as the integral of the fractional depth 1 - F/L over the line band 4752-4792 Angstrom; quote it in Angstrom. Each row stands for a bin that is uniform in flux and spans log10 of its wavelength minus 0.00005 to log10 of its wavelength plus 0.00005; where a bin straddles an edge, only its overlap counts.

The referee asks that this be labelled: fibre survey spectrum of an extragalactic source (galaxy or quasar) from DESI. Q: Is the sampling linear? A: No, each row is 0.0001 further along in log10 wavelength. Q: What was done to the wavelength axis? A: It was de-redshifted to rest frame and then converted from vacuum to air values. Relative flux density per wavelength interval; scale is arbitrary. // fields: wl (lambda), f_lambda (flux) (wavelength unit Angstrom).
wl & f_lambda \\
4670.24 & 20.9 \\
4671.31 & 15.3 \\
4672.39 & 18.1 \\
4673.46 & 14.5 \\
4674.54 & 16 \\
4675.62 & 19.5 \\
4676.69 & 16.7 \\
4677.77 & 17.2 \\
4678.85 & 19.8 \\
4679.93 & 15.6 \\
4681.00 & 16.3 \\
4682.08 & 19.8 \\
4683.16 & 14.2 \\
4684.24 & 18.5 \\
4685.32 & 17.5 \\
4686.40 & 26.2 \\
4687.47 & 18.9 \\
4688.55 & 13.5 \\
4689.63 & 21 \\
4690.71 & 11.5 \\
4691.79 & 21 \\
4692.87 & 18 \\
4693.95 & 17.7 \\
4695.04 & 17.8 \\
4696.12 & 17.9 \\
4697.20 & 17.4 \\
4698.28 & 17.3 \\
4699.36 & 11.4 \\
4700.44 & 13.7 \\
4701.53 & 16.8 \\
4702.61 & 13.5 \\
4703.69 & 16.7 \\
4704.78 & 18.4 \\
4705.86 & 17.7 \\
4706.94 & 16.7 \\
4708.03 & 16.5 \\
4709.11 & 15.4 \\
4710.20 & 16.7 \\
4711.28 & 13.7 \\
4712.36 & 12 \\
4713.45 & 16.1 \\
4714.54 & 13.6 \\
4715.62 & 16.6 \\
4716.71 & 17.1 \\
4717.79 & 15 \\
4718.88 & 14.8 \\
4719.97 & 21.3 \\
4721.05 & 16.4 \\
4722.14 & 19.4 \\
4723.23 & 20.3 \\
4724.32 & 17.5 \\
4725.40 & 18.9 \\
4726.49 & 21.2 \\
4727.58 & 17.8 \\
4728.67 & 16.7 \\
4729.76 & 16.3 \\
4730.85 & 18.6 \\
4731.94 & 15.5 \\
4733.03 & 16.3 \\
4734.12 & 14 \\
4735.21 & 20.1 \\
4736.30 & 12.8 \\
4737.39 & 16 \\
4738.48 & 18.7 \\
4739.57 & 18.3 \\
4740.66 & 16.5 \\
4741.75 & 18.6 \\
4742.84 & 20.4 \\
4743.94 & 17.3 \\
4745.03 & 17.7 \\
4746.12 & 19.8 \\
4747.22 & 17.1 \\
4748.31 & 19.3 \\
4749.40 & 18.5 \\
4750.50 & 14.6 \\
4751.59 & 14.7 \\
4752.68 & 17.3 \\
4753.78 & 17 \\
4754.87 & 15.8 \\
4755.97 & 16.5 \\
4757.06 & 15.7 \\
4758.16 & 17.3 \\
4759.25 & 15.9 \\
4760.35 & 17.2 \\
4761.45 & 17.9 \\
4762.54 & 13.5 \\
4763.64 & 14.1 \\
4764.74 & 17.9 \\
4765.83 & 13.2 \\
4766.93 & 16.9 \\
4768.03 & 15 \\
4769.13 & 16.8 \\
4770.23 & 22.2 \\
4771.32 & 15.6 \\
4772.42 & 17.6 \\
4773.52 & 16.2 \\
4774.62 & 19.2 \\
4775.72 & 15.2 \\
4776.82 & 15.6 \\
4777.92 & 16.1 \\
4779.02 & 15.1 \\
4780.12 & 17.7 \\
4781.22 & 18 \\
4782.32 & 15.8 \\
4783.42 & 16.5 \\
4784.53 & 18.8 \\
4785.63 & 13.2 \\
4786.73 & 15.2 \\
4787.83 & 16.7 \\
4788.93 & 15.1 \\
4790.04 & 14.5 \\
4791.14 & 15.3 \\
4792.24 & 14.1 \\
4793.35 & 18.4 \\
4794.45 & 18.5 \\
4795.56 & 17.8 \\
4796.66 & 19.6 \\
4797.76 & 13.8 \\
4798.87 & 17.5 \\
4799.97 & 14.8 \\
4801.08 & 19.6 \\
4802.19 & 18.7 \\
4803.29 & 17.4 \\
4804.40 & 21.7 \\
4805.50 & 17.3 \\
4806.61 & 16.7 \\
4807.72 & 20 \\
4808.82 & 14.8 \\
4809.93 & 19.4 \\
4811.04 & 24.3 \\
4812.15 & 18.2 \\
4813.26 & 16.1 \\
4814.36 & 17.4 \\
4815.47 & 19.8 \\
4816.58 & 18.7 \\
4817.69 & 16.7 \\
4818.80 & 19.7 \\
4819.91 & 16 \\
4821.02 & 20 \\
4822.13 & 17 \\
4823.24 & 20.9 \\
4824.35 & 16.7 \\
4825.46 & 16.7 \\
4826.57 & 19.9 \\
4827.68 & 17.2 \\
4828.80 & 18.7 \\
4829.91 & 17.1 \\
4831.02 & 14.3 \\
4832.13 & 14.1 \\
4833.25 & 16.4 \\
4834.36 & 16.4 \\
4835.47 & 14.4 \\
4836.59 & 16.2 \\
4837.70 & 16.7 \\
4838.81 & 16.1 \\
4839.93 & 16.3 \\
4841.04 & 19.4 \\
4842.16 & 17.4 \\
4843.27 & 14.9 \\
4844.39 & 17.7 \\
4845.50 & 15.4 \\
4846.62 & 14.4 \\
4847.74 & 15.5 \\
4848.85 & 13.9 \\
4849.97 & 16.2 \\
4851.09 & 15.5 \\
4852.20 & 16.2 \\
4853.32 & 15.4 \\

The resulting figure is 2.3 Angstrom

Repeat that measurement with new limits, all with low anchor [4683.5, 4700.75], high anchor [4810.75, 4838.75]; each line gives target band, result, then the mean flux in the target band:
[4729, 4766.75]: 1.5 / 16.8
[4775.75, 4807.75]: 1.3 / 16.8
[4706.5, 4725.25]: 1.1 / 16.5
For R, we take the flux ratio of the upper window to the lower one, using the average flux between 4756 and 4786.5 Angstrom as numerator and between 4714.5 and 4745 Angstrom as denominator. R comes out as 0.94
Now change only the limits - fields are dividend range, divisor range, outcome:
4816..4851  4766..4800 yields 1.02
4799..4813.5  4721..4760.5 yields 1.06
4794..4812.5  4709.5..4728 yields 1.08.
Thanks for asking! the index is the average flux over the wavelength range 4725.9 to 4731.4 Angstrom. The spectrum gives 18.1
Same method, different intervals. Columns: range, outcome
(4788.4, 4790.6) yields 14.8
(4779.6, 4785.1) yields 17.3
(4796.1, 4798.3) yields 16.8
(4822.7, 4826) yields 18.1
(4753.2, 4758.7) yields 16.4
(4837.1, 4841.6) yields 17.1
